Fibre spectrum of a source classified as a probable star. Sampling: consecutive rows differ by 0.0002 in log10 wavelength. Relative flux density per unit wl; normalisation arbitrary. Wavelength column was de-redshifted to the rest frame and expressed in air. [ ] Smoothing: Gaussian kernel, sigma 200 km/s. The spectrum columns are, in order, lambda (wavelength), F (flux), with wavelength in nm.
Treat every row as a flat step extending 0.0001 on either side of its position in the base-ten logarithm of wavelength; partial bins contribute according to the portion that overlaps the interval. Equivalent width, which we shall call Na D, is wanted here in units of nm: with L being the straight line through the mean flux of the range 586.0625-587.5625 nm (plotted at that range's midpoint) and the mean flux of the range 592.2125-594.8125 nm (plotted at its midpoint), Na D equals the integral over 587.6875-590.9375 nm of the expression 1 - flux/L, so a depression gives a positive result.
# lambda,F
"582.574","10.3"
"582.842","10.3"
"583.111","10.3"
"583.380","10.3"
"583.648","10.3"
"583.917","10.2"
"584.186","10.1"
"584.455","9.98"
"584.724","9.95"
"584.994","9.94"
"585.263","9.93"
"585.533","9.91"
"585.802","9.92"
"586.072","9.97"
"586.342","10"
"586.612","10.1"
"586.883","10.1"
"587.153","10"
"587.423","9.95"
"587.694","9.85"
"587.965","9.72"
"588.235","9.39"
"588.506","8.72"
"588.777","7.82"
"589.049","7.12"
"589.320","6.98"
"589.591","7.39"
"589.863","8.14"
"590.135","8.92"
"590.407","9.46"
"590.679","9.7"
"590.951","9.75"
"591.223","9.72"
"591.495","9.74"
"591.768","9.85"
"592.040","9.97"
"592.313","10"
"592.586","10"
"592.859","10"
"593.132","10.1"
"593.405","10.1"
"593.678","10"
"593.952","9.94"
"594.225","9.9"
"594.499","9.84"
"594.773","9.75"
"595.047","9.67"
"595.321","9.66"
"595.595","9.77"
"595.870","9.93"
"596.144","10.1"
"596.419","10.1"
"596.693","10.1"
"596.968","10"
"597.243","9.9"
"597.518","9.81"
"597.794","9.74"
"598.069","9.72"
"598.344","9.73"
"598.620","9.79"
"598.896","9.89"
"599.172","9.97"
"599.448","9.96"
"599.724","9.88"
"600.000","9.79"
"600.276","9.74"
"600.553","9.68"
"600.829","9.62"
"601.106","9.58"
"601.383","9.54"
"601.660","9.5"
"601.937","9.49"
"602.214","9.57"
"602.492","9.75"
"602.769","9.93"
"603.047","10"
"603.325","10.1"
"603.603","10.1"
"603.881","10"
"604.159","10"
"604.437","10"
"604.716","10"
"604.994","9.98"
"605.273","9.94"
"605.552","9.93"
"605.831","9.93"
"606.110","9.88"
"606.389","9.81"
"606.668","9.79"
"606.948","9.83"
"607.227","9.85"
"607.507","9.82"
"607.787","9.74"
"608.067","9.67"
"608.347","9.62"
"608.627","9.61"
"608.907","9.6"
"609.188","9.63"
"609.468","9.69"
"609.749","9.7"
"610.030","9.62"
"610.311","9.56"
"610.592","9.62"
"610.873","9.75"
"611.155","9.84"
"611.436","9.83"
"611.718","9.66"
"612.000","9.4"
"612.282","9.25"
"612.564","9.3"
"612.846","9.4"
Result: 0.46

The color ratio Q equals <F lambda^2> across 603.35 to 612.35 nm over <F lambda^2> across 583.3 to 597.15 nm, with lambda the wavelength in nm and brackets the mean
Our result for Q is 1.1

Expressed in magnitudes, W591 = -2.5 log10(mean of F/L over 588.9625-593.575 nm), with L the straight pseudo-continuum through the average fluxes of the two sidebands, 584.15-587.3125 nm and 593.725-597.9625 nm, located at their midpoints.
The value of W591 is 0.075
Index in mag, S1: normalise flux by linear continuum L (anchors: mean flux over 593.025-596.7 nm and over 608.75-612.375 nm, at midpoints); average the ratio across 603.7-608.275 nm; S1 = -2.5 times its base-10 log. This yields -0.02 mag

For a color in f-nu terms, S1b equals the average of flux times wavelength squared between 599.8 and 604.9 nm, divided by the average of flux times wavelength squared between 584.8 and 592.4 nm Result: 1.10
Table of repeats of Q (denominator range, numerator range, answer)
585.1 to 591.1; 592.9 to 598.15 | 1.10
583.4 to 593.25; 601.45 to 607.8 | 1.09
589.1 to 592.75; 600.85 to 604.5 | 1.11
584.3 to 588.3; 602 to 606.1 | 1.06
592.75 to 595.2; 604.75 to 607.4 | 1.04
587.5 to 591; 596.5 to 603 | 1.17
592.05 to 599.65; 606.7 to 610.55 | 1.02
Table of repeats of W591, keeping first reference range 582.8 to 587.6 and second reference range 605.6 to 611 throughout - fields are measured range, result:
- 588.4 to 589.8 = 0.30 mag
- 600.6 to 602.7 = 0.03 mag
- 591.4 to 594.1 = 0.00 mag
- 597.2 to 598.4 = 0.01 mag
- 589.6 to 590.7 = 0.14 mag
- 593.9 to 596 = 0.01 mag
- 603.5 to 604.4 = -0.03 mag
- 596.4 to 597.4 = -0.01 mag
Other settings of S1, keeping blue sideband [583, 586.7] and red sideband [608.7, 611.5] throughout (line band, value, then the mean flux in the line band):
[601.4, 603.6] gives 0.003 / 9.77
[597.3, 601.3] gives 0.007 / 9.78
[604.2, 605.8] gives -0.023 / 9.97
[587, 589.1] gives 0.097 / 9.16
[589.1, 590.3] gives 0.262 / 7.84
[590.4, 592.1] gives 0.023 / 9.76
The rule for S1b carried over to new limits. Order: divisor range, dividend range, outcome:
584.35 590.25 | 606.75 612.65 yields 1.12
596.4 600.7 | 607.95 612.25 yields 1.02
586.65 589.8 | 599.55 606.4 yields 1.17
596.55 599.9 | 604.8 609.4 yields 1.02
